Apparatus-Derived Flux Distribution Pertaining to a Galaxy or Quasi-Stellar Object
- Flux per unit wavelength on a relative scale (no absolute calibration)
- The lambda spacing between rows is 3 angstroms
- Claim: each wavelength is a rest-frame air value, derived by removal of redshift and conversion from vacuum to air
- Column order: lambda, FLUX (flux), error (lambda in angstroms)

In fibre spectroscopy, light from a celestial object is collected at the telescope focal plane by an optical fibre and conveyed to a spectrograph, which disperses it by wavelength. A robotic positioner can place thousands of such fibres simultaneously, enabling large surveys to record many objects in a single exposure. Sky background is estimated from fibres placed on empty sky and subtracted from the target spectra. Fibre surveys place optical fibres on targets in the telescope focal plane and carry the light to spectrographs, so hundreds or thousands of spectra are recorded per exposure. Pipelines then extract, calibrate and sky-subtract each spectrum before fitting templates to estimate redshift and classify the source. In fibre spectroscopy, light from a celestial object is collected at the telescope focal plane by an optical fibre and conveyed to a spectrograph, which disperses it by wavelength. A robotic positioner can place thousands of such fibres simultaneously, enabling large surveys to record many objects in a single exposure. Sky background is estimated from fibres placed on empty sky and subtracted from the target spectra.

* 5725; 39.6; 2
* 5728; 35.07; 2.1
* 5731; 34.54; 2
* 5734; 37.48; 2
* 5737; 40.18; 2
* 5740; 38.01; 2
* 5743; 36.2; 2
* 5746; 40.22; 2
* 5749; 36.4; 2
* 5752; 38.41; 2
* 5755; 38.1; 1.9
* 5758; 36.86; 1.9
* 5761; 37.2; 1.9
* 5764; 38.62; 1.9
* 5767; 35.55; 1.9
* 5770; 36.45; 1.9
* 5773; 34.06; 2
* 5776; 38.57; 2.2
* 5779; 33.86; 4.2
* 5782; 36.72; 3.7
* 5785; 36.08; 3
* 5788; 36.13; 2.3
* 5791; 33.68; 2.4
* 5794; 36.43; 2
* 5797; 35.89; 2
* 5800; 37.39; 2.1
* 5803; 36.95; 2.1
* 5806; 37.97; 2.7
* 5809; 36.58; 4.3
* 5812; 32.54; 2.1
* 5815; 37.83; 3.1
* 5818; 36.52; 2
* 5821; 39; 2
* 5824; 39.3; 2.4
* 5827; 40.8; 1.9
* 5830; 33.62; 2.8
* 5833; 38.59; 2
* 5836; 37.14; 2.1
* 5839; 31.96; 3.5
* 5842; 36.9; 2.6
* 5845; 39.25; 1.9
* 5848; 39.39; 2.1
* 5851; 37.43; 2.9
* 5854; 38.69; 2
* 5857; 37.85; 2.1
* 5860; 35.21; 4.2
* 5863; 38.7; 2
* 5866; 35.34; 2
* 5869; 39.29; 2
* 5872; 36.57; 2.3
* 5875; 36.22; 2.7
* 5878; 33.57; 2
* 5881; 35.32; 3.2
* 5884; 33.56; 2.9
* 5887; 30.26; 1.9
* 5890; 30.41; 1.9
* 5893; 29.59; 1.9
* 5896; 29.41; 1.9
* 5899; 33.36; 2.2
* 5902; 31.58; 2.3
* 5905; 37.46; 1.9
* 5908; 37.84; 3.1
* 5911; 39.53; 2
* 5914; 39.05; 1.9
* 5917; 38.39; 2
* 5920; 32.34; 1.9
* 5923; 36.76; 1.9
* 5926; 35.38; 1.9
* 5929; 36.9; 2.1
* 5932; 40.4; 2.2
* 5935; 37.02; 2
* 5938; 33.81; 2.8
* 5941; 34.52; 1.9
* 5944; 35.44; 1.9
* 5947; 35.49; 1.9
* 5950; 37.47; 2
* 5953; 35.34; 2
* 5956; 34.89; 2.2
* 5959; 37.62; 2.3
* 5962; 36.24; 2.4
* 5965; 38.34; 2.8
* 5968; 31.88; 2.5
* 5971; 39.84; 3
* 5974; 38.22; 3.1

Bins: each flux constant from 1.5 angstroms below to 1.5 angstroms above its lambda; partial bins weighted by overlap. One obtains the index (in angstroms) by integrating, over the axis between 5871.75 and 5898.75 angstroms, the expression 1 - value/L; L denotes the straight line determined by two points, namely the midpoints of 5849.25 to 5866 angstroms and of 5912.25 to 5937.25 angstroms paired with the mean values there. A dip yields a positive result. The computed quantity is 3.3 angstroms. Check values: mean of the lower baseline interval 37.4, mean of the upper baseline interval 37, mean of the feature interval 32.6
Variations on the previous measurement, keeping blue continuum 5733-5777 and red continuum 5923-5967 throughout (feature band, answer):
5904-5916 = -0.7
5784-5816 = 0.9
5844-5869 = -0.6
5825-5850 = -0.2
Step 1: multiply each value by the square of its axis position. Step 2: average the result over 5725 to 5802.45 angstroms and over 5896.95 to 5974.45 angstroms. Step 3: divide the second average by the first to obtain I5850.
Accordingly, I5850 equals 1.0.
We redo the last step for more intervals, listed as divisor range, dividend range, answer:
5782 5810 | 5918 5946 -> 1.03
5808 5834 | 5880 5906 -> 0.89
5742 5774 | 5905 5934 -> 1.06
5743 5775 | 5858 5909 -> 0.96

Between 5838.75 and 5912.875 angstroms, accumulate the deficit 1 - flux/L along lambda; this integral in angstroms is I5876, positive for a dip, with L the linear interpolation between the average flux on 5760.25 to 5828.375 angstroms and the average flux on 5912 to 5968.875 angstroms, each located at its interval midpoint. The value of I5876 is 2.0 angstroms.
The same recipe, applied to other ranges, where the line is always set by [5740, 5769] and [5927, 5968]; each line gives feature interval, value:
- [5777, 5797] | 0.92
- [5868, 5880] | 0.16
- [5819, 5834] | -0.47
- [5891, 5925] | 1.43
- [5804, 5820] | 0.32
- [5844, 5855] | -0.53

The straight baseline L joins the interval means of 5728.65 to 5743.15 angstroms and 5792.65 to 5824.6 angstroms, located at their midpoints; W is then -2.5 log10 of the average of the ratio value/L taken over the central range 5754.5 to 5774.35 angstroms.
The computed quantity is 0.01 mag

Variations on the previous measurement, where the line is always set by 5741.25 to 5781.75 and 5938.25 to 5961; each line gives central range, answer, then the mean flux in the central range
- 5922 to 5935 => -0.04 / 37.3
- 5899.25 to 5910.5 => 0.01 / 35.7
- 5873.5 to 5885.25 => 0.05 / 34.7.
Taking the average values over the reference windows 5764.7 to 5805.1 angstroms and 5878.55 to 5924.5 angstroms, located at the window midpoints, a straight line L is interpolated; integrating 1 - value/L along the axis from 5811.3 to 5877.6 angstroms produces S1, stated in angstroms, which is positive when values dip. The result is -3.8 angstroms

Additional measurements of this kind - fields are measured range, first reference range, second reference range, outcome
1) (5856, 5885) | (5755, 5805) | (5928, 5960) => 0.1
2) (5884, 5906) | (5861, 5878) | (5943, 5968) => 2.9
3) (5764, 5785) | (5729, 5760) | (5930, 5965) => 0.7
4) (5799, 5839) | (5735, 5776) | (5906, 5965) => 0.1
